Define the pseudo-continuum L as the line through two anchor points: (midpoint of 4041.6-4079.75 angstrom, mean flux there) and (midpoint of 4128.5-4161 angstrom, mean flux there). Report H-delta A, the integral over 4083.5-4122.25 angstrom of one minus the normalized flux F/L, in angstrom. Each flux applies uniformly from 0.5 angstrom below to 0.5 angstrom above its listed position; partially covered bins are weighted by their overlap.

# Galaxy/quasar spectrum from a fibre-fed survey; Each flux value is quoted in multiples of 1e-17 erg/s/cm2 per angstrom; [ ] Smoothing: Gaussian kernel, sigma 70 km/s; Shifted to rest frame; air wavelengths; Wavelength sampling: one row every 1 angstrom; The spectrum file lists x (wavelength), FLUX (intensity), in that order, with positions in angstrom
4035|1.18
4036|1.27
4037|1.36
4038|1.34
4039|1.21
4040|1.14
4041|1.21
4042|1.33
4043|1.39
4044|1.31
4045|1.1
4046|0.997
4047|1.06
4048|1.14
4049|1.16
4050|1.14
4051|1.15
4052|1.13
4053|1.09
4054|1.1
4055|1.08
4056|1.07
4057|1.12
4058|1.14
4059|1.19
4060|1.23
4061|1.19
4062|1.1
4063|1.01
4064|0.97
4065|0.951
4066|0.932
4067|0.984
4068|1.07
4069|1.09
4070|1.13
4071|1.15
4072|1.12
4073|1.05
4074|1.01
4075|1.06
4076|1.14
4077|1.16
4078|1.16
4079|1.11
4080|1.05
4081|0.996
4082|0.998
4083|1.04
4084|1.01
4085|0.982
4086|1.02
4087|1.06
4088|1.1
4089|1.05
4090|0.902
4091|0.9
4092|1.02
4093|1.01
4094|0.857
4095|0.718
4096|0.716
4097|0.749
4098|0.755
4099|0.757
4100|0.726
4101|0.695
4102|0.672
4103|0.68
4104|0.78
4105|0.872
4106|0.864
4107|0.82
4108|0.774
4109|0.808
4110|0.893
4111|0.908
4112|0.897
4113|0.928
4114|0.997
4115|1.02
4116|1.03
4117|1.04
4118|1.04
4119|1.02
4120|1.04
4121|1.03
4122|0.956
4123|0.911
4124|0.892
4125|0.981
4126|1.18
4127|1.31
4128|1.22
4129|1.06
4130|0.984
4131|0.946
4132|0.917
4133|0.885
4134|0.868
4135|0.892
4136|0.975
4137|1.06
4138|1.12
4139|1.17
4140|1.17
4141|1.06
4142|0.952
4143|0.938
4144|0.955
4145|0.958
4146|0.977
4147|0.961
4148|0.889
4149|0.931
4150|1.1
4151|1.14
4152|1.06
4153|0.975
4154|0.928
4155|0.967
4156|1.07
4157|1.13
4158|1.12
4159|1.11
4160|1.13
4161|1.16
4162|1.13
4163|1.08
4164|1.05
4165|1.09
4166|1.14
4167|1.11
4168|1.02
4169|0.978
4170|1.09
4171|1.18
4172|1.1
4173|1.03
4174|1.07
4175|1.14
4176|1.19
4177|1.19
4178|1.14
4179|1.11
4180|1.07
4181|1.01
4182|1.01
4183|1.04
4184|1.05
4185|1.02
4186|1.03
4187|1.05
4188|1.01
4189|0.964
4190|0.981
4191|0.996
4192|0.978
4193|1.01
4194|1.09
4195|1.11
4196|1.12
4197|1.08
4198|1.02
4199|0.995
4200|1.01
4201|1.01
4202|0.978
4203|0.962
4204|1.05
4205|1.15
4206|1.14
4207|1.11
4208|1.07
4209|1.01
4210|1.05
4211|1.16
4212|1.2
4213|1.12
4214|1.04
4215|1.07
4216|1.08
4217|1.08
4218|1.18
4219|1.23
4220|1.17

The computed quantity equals 6.0 angstrom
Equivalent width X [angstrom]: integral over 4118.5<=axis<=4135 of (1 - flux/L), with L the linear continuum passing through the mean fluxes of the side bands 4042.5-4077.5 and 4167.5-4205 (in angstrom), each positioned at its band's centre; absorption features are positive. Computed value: 1.1 angstrom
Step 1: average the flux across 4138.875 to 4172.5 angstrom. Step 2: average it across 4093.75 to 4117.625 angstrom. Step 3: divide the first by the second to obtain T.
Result 1.26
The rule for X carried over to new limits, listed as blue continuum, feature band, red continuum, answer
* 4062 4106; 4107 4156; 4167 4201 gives 0.6 angstrom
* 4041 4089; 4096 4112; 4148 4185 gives 4.5 angstrom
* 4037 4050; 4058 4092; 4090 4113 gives -2.3 angstrom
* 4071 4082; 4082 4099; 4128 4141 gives 2.2 angstrom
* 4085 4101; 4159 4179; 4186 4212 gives -2.1 angstrom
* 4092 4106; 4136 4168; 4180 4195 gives -4.4 angstrom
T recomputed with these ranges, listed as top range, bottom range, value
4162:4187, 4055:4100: 1.06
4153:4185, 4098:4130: 1.17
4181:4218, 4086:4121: 1.18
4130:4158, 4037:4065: 0.87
